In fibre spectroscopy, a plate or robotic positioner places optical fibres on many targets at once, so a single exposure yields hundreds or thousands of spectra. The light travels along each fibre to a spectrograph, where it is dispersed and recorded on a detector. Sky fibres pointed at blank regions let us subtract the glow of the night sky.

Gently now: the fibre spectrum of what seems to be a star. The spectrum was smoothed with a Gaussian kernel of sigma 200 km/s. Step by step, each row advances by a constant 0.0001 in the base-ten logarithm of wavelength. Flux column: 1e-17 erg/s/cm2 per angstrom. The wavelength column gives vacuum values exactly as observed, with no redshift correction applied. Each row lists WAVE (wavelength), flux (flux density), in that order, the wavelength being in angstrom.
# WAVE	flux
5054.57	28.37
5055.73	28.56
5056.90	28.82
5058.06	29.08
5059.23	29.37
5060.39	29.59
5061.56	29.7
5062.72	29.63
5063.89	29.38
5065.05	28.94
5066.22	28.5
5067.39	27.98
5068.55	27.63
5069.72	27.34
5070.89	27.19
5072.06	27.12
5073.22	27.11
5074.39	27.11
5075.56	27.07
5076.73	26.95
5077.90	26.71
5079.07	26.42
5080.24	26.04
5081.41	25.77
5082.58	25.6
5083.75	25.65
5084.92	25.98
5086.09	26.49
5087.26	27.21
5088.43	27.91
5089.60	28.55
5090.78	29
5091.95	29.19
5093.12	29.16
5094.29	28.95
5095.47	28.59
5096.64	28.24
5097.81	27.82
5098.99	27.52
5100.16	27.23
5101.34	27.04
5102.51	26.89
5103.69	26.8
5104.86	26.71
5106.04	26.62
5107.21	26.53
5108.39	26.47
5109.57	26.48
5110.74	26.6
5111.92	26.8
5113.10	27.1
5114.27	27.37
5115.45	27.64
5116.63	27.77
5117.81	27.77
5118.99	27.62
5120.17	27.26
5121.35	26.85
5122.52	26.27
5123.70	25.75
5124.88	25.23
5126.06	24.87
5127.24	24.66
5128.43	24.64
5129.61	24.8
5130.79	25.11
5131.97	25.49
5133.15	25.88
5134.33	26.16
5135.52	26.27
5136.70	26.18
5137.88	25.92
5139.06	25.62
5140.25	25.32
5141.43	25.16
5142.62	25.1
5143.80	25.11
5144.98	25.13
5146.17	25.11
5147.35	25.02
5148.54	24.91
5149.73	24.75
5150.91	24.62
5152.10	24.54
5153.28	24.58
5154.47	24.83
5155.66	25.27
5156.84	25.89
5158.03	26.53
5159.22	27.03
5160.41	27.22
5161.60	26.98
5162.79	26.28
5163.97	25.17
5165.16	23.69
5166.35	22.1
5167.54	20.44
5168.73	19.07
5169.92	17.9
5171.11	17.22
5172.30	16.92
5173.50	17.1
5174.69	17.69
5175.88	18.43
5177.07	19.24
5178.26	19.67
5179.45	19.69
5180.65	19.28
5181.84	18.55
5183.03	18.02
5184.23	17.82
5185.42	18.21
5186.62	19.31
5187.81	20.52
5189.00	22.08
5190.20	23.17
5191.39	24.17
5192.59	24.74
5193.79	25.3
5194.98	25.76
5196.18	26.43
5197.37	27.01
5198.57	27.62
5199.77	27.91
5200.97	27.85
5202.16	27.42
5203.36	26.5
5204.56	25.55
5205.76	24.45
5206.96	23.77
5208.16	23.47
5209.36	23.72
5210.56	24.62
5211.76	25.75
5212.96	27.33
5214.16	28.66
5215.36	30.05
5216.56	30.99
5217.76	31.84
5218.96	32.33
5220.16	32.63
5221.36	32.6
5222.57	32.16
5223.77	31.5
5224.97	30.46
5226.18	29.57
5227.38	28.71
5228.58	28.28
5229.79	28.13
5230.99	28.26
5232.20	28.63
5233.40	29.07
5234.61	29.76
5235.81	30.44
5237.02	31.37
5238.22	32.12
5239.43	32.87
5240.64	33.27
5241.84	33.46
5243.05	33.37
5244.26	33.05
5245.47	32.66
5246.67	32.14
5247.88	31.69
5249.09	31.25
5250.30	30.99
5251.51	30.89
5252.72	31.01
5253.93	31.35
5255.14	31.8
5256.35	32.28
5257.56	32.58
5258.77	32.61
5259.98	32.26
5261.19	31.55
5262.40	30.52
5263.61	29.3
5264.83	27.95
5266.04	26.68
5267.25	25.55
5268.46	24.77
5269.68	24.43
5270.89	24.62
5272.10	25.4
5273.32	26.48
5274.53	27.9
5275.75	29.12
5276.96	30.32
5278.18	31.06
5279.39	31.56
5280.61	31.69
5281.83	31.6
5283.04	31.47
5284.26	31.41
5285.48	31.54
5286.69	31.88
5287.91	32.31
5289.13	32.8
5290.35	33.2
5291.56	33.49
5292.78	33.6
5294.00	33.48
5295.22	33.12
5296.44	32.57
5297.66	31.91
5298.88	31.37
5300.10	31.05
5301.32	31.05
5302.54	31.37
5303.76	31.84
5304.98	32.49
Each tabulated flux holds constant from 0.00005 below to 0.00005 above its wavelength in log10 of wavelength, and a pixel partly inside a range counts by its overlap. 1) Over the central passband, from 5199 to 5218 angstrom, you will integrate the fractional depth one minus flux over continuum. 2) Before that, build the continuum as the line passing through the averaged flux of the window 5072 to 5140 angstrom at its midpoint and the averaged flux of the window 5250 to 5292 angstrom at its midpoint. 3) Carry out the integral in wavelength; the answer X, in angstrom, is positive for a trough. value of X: 1.4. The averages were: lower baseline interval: 26.8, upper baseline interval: 30.1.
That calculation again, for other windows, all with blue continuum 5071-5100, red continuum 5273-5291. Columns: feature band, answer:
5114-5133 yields 1.3 angstrom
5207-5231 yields 0.7 angstrom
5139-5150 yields 1.3 angstrom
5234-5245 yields -0.7 angstrom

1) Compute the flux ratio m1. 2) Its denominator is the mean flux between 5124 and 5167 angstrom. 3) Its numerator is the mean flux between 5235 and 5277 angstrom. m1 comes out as 1.19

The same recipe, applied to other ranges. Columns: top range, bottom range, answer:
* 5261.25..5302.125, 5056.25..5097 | 1.08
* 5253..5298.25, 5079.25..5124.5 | 1.12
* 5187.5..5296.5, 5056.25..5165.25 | 1.10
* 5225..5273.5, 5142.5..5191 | 1.36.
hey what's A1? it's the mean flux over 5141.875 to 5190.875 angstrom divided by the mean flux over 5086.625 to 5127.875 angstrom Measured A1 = 0.82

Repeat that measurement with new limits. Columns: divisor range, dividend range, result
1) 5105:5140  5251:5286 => 1.13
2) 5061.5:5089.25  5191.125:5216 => 0.96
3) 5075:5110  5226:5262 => 1.15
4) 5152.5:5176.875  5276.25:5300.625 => 1.43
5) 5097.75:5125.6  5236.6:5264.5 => 1.19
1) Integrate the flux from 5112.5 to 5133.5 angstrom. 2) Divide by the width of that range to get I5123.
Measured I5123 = 26.2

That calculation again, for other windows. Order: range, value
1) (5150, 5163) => 25.8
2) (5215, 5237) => 30.3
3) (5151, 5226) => 24.4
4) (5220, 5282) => 30.2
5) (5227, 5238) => 29.3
